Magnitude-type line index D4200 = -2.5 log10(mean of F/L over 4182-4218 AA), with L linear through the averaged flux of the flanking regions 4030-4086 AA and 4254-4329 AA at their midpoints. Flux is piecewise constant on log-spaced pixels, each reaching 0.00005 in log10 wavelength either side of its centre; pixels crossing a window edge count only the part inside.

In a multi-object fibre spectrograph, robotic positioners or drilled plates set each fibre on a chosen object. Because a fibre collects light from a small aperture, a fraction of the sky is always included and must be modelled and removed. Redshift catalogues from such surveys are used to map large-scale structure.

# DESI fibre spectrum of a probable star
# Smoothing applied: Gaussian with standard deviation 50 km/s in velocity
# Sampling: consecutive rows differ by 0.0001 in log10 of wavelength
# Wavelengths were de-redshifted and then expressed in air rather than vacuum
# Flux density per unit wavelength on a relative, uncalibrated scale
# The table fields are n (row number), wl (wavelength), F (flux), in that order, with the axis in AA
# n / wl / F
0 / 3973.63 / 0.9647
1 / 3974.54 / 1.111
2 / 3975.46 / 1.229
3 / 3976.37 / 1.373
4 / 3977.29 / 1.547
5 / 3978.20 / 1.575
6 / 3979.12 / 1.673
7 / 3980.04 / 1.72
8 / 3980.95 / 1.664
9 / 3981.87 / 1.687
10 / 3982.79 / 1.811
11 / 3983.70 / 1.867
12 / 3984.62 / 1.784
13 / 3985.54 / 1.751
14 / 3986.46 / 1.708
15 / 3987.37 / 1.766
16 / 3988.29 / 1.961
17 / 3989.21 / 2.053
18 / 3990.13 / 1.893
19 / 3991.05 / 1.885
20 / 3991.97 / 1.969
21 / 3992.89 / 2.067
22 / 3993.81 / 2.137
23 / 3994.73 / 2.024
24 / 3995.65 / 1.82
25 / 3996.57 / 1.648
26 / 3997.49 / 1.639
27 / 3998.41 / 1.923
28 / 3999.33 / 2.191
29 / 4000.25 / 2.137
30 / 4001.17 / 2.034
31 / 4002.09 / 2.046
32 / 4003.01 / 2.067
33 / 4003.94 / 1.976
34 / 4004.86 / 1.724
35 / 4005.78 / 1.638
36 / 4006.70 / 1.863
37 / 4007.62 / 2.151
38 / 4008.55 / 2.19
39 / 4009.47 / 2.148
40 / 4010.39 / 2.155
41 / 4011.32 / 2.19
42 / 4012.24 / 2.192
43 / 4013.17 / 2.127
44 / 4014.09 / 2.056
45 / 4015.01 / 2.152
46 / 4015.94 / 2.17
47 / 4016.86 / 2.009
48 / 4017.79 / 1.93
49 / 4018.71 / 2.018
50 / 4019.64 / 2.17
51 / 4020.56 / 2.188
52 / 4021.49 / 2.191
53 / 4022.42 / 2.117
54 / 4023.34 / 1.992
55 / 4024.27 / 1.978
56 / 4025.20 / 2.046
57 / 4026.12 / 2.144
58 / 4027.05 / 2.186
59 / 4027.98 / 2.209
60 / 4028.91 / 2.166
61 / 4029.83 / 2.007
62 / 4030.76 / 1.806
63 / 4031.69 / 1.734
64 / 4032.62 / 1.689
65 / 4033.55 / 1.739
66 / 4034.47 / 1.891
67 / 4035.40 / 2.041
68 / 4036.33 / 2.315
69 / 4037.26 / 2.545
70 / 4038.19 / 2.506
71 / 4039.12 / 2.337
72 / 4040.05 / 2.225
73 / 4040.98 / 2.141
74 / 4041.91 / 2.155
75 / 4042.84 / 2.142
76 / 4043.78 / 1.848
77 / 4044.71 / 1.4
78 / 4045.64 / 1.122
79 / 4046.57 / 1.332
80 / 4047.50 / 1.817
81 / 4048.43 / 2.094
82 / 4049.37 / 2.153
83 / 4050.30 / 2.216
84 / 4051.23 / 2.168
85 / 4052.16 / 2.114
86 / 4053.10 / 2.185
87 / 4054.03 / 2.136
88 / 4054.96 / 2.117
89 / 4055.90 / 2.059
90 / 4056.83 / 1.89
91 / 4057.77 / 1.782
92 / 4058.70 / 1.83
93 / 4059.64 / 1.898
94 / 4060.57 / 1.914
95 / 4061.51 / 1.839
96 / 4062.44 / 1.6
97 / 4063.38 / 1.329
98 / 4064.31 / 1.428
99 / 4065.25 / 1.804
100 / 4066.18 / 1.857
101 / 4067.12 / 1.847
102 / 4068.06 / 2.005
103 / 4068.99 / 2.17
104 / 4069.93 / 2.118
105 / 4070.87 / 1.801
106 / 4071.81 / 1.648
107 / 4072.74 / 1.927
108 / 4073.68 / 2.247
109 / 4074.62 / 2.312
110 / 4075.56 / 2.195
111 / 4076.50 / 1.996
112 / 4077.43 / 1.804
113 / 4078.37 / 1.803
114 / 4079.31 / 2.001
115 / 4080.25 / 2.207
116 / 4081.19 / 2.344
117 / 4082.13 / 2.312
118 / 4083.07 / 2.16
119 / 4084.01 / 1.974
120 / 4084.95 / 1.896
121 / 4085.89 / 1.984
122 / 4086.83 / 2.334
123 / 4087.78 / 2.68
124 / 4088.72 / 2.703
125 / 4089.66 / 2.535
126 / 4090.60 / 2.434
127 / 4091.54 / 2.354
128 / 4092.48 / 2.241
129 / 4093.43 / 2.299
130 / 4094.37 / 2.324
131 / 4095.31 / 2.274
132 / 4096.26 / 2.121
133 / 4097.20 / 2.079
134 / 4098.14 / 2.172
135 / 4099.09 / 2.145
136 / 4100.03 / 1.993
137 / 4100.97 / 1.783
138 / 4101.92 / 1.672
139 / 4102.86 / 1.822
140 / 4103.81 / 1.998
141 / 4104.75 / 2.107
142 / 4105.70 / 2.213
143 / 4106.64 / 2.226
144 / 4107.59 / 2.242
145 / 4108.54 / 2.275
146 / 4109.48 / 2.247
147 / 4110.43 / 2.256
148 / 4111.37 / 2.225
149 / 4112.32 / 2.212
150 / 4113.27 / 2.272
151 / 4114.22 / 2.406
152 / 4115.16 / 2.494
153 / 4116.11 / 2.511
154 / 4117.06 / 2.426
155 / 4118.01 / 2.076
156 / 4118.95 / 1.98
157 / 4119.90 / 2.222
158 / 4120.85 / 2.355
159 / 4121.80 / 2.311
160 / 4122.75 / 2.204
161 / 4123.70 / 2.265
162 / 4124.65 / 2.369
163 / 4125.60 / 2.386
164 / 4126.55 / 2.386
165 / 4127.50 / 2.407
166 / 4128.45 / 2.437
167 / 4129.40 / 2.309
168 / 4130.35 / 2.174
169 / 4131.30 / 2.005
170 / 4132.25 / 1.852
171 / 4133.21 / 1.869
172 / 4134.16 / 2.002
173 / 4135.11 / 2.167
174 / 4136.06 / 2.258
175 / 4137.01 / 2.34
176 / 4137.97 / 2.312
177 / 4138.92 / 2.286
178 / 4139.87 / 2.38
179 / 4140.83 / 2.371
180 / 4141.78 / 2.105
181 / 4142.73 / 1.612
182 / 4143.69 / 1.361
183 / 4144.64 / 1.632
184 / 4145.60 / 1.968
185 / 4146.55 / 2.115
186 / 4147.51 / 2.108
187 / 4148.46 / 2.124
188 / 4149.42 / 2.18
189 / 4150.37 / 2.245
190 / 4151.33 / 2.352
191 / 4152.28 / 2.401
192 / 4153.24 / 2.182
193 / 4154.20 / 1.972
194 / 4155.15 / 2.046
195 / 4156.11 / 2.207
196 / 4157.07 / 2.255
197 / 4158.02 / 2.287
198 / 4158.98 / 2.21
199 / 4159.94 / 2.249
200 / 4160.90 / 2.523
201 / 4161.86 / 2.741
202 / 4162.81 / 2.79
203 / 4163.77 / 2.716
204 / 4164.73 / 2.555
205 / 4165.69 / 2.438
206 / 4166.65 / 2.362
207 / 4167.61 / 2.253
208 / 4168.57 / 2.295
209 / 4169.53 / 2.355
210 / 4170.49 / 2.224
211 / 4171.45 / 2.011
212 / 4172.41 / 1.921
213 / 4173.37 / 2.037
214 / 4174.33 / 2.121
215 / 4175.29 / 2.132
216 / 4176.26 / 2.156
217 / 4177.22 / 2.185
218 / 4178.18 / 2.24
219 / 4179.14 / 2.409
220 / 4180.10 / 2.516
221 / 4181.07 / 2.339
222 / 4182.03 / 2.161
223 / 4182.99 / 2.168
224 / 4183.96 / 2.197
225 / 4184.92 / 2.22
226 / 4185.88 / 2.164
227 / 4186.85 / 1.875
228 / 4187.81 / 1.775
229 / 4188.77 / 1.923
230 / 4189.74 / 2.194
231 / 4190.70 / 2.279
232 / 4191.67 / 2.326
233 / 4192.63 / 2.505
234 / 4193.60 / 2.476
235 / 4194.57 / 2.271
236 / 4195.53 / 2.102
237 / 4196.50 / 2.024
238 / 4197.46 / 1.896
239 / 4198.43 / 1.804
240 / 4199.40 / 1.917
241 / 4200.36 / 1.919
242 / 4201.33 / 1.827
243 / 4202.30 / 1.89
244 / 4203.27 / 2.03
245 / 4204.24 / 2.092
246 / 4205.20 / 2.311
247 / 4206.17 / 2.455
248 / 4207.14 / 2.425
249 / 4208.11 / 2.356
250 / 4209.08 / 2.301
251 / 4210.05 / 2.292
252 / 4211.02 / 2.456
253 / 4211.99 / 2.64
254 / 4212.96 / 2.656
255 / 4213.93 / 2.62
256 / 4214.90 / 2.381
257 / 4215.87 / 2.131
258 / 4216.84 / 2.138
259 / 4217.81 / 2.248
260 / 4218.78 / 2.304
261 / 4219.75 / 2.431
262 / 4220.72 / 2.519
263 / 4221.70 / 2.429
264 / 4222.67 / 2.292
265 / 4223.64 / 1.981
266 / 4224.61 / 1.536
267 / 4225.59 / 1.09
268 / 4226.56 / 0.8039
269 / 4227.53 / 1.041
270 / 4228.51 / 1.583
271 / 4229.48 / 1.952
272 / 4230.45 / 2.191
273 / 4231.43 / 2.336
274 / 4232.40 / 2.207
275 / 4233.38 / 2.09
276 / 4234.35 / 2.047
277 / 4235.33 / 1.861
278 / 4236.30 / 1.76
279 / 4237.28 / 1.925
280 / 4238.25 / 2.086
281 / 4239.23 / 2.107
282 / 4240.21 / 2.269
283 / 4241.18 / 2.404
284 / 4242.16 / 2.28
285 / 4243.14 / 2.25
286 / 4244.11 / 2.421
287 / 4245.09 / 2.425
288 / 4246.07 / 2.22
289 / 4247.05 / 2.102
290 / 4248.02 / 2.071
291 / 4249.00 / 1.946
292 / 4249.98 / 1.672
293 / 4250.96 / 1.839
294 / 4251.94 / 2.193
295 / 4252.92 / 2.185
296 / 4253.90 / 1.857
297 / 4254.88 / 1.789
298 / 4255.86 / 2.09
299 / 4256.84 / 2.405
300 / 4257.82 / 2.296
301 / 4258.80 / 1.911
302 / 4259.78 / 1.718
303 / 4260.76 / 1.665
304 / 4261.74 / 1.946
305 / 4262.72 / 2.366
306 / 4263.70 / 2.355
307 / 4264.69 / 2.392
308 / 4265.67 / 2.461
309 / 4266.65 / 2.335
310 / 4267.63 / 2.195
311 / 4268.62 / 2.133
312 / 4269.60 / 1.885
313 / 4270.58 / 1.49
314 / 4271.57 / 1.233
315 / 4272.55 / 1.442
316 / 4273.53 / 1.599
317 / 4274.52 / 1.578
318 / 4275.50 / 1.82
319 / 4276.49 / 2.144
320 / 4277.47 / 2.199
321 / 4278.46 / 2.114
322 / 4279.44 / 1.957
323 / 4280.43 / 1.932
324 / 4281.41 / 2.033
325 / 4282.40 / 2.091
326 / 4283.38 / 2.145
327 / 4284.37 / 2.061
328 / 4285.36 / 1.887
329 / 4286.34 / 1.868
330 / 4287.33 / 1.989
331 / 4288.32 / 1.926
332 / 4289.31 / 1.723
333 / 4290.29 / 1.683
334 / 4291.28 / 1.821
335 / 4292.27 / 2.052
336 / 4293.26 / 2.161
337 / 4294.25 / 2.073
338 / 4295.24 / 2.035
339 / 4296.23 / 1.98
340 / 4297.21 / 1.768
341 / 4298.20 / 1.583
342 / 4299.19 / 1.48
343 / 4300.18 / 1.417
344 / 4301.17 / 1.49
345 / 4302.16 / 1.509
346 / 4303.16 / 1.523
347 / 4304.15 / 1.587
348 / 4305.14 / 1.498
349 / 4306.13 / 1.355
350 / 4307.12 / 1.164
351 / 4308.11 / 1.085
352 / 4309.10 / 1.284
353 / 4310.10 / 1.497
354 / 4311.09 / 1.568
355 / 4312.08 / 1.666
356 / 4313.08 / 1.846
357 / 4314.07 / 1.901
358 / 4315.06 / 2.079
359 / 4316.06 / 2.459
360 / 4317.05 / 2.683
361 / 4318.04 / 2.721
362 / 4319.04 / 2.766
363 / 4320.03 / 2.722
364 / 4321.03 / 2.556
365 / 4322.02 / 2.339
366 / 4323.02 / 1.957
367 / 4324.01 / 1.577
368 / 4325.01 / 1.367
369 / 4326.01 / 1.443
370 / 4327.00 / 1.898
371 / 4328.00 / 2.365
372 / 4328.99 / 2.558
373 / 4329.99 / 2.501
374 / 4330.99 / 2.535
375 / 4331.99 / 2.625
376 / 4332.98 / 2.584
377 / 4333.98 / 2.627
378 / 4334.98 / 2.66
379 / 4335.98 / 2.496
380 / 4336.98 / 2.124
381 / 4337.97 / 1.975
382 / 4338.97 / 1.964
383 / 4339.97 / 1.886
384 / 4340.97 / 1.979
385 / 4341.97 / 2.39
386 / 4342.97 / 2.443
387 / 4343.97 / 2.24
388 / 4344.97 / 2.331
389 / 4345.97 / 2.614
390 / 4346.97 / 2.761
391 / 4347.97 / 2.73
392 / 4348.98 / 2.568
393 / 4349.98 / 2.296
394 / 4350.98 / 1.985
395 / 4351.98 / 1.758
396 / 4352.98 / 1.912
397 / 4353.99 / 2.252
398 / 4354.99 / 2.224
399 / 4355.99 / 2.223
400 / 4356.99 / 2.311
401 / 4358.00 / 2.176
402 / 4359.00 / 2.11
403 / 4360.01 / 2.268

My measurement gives -0.138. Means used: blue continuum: 1.97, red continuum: 1.91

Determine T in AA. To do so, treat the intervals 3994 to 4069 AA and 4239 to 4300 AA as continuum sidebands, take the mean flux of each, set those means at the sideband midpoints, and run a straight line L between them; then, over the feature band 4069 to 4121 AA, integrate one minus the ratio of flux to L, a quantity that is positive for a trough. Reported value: -4.8 AA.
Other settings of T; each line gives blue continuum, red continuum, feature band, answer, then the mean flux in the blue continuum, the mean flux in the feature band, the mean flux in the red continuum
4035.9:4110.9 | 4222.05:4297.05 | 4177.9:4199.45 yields -1.7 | 2.06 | 2.17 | 1.97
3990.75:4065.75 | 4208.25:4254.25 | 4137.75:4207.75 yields -4.0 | 1.99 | 2.18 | 2.1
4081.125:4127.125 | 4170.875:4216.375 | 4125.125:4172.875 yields -0.1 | 2.23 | 2.22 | 2.19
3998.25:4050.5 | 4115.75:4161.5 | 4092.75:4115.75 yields -0.3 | 2.03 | 2.16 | 2.18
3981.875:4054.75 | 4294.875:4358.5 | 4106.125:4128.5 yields -3.1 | 2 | 2.3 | 2.06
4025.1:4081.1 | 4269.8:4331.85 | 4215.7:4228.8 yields 0.1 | 1.97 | 1.89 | 1.89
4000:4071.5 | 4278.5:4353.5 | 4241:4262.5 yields -0.6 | 1.99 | 2.08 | 2.03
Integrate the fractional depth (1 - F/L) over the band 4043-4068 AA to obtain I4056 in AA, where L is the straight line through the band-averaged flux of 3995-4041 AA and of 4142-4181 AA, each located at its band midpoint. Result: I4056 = 3.0 AA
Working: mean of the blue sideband 2.05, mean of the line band 1.84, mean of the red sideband 2.21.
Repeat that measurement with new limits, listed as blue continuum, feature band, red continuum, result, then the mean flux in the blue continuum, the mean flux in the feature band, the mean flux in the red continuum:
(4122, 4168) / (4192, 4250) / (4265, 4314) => -3.6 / 2.22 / 2.12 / 1.79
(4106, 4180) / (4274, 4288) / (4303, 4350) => 1.1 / 2.23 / 1.99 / 2.12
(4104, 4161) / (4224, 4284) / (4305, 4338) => 4.2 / 2.2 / 1.98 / 2.08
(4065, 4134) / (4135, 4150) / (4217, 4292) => 0.3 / 2.17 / 2.08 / 2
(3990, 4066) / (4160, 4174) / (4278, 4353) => -2.5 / 1.99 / 2.37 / 2.03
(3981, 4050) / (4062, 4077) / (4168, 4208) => 1.1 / 1.98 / 1.89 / 2.15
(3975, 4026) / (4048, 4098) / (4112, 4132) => 1.8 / 1.93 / 2.07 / 2.29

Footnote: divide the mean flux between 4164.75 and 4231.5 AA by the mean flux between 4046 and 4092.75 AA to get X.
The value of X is 1.06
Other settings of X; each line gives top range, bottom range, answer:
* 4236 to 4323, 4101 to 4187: 0.89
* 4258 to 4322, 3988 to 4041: 0.93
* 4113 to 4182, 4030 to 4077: 1.15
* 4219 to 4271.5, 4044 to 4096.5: 1.00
